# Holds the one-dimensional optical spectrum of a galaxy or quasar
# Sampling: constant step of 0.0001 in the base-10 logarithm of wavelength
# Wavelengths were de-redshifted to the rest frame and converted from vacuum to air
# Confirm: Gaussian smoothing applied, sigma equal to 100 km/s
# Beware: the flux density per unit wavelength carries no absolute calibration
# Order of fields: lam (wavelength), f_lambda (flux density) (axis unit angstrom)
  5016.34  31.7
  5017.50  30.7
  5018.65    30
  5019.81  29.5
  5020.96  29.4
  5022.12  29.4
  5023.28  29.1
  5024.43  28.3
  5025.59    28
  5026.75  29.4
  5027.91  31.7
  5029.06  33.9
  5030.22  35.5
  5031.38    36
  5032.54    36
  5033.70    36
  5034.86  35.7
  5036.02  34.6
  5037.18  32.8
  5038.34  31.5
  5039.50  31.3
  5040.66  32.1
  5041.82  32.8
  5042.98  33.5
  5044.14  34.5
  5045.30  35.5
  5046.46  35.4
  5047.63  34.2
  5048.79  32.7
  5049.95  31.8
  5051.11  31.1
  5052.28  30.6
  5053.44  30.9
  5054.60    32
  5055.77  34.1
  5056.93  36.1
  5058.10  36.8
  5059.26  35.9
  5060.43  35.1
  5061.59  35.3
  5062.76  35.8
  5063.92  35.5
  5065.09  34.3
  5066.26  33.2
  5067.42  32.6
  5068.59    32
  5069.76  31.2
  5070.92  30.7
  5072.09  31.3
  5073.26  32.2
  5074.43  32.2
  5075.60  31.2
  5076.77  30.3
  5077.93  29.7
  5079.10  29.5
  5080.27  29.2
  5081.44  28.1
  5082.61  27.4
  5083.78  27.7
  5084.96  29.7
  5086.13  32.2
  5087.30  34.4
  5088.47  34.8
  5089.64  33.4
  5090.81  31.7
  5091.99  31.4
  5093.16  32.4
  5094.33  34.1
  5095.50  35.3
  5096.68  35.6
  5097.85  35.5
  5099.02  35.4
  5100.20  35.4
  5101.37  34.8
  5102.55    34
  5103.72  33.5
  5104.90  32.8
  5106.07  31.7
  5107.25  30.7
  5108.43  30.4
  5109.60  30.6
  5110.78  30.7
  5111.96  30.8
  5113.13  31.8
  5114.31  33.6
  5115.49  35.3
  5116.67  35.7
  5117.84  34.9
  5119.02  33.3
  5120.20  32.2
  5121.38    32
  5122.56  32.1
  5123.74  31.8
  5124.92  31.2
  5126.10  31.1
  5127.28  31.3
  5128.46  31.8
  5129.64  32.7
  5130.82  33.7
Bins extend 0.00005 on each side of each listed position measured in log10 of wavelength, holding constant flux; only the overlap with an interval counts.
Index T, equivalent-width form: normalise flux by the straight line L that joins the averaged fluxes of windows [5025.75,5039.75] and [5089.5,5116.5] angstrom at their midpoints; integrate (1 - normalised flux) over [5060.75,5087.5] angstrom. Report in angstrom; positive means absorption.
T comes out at 1.4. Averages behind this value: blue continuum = 33.6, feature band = 31.5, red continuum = 33.1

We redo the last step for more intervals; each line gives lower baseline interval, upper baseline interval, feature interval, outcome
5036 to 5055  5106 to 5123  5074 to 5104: 0.3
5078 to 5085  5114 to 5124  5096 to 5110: -0.9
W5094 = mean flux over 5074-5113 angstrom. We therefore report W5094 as 32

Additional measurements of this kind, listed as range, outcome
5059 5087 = 31.7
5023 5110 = 32.7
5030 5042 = 34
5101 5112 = 32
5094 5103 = 35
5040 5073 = 33.5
